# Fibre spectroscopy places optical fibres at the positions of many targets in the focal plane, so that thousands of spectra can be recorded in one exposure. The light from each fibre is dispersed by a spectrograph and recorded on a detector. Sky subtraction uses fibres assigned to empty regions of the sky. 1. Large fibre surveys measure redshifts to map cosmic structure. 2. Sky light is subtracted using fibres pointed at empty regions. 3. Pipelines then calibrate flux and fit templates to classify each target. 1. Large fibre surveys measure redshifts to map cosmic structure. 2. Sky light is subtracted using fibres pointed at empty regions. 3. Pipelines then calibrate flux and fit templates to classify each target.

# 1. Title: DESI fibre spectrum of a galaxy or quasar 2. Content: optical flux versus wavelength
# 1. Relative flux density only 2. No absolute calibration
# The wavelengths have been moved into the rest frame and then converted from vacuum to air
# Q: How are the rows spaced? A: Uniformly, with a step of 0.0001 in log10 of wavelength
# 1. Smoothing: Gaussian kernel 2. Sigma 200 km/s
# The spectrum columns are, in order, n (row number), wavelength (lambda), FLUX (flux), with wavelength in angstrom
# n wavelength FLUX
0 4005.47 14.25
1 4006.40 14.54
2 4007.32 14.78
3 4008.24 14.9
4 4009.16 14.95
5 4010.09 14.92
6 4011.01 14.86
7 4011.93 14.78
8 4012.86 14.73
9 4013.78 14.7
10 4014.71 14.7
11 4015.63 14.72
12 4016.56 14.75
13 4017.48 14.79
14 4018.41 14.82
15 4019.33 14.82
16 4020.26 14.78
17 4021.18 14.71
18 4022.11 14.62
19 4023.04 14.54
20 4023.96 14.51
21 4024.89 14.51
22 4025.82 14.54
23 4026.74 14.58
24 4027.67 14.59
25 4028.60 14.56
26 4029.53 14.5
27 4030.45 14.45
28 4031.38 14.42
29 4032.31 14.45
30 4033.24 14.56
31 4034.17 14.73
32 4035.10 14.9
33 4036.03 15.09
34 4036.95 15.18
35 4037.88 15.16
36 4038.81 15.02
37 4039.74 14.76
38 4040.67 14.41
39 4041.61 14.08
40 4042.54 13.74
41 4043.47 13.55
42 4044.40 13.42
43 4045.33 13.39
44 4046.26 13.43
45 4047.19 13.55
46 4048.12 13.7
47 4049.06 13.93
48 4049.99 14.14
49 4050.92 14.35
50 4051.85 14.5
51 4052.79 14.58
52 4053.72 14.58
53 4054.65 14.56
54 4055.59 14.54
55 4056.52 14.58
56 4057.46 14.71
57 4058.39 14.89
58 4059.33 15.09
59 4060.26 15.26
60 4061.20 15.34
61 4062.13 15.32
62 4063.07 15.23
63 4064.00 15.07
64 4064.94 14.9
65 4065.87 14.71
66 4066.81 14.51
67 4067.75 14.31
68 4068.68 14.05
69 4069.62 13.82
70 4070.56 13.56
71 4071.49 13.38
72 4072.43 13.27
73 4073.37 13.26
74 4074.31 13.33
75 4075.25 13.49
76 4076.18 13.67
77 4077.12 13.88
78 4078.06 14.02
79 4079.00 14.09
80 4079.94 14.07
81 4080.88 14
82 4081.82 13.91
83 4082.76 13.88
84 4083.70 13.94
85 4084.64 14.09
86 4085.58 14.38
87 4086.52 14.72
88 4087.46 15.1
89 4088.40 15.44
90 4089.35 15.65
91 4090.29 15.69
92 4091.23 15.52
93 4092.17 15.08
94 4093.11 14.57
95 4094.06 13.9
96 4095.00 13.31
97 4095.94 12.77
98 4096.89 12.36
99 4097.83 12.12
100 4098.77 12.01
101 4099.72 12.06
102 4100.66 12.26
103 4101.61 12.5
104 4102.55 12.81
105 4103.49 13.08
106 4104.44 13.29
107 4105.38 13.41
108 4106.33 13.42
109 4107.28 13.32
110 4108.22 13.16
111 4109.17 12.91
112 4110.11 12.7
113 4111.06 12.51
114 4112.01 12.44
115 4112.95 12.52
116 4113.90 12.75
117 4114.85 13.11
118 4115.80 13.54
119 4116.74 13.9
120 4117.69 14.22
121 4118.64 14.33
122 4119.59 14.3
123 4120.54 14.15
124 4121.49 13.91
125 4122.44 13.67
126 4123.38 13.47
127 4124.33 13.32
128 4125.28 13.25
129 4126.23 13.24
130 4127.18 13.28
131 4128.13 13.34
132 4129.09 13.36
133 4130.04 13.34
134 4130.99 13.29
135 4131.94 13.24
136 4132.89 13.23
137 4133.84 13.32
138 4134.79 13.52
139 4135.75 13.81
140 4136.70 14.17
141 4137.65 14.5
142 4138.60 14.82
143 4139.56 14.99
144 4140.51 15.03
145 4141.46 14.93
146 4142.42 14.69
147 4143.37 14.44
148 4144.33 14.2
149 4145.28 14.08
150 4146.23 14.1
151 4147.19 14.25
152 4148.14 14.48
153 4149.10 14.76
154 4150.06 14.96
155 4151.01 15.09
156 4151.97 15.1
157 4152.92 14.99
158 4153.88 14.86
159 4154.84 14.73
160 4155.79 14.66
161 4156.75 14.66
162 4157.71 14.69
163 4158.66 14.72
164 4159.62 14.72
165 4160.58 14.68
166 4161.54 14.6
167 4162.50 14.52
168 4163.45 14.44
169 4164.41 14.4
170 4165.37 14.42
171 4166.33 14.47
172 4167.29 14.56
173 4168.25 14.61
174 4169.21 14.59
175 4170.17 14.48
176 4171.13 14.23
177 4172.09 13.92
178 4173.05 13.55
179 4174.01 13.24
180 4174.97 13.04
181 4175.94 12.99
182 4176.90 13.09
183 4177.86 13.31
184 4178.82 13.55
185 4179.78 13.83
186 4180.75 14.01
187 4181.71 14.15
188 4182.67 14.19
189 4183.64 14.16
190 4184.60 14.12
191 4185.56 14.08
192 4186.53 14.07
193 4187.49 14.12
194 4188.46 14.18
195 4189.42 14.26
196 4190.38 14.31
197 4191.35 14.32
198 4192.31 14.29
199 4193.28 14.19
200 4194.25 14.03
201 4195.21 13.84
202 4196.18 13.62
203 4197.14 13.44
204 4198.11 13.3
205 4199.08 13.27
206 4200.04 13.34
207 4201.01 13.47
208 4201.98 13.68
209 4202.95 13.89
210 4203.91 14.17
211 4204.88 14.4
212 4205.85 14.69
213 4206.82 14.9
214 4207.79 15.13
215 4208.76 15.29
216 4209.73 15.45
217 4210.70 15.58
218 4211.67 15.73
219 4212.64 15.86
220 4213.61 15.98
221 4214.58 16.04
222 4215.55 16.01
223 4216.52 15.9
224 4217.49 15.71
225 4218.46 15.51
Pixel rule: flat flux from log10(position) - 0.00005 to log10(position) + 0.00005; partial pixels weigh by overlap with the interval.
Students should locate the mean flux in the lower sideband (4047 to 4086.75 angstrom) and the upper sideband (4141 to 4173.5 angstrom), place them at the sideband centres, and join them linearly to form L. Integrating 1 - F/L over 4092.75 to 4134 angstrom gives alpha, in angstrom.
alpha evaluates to 3.5 angstrom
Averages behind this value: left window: 14.3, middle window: 13.2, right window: 14.5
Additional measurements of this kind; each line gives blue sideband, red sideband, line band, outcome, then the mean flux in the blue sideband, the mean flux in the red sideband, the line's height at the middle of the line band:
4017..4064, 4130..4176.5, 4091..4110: 1.67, 14.5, 14.3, 14.4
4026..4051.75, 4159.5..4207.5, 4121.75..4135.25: 0.75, 14.3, 14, 14.1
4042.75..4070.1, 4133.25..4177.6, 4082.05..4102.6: 0.78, 14.4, 14.4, 14.4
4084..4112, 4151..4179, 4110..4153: 0.16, 13.6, 14.3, 13.9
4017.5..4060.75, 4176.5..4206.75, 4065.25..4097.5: 0.49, 14.5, 13.9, 14.3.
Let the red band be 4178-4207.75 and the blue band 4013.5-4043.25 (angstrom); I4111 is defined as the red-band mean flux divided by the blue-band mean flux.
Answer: 0.96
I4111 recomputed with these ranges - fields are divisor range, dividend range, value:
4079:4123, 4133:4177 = 1.05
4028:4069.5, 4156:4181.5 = 0.97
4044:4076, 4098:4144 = 0.94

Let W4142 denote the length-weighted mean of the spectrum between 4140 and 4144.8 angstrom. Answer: 14.7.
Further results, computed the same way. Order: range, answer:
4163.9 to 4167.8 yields 14.4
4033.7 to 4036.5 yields 14.9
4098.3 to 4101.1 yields 12.1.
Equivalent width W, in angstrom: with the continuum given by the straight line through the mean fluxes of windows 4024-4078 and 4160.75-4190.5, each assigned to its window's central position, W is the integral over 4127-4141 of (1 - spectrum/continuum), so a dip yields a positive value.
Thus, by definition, 0.3 angstrom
